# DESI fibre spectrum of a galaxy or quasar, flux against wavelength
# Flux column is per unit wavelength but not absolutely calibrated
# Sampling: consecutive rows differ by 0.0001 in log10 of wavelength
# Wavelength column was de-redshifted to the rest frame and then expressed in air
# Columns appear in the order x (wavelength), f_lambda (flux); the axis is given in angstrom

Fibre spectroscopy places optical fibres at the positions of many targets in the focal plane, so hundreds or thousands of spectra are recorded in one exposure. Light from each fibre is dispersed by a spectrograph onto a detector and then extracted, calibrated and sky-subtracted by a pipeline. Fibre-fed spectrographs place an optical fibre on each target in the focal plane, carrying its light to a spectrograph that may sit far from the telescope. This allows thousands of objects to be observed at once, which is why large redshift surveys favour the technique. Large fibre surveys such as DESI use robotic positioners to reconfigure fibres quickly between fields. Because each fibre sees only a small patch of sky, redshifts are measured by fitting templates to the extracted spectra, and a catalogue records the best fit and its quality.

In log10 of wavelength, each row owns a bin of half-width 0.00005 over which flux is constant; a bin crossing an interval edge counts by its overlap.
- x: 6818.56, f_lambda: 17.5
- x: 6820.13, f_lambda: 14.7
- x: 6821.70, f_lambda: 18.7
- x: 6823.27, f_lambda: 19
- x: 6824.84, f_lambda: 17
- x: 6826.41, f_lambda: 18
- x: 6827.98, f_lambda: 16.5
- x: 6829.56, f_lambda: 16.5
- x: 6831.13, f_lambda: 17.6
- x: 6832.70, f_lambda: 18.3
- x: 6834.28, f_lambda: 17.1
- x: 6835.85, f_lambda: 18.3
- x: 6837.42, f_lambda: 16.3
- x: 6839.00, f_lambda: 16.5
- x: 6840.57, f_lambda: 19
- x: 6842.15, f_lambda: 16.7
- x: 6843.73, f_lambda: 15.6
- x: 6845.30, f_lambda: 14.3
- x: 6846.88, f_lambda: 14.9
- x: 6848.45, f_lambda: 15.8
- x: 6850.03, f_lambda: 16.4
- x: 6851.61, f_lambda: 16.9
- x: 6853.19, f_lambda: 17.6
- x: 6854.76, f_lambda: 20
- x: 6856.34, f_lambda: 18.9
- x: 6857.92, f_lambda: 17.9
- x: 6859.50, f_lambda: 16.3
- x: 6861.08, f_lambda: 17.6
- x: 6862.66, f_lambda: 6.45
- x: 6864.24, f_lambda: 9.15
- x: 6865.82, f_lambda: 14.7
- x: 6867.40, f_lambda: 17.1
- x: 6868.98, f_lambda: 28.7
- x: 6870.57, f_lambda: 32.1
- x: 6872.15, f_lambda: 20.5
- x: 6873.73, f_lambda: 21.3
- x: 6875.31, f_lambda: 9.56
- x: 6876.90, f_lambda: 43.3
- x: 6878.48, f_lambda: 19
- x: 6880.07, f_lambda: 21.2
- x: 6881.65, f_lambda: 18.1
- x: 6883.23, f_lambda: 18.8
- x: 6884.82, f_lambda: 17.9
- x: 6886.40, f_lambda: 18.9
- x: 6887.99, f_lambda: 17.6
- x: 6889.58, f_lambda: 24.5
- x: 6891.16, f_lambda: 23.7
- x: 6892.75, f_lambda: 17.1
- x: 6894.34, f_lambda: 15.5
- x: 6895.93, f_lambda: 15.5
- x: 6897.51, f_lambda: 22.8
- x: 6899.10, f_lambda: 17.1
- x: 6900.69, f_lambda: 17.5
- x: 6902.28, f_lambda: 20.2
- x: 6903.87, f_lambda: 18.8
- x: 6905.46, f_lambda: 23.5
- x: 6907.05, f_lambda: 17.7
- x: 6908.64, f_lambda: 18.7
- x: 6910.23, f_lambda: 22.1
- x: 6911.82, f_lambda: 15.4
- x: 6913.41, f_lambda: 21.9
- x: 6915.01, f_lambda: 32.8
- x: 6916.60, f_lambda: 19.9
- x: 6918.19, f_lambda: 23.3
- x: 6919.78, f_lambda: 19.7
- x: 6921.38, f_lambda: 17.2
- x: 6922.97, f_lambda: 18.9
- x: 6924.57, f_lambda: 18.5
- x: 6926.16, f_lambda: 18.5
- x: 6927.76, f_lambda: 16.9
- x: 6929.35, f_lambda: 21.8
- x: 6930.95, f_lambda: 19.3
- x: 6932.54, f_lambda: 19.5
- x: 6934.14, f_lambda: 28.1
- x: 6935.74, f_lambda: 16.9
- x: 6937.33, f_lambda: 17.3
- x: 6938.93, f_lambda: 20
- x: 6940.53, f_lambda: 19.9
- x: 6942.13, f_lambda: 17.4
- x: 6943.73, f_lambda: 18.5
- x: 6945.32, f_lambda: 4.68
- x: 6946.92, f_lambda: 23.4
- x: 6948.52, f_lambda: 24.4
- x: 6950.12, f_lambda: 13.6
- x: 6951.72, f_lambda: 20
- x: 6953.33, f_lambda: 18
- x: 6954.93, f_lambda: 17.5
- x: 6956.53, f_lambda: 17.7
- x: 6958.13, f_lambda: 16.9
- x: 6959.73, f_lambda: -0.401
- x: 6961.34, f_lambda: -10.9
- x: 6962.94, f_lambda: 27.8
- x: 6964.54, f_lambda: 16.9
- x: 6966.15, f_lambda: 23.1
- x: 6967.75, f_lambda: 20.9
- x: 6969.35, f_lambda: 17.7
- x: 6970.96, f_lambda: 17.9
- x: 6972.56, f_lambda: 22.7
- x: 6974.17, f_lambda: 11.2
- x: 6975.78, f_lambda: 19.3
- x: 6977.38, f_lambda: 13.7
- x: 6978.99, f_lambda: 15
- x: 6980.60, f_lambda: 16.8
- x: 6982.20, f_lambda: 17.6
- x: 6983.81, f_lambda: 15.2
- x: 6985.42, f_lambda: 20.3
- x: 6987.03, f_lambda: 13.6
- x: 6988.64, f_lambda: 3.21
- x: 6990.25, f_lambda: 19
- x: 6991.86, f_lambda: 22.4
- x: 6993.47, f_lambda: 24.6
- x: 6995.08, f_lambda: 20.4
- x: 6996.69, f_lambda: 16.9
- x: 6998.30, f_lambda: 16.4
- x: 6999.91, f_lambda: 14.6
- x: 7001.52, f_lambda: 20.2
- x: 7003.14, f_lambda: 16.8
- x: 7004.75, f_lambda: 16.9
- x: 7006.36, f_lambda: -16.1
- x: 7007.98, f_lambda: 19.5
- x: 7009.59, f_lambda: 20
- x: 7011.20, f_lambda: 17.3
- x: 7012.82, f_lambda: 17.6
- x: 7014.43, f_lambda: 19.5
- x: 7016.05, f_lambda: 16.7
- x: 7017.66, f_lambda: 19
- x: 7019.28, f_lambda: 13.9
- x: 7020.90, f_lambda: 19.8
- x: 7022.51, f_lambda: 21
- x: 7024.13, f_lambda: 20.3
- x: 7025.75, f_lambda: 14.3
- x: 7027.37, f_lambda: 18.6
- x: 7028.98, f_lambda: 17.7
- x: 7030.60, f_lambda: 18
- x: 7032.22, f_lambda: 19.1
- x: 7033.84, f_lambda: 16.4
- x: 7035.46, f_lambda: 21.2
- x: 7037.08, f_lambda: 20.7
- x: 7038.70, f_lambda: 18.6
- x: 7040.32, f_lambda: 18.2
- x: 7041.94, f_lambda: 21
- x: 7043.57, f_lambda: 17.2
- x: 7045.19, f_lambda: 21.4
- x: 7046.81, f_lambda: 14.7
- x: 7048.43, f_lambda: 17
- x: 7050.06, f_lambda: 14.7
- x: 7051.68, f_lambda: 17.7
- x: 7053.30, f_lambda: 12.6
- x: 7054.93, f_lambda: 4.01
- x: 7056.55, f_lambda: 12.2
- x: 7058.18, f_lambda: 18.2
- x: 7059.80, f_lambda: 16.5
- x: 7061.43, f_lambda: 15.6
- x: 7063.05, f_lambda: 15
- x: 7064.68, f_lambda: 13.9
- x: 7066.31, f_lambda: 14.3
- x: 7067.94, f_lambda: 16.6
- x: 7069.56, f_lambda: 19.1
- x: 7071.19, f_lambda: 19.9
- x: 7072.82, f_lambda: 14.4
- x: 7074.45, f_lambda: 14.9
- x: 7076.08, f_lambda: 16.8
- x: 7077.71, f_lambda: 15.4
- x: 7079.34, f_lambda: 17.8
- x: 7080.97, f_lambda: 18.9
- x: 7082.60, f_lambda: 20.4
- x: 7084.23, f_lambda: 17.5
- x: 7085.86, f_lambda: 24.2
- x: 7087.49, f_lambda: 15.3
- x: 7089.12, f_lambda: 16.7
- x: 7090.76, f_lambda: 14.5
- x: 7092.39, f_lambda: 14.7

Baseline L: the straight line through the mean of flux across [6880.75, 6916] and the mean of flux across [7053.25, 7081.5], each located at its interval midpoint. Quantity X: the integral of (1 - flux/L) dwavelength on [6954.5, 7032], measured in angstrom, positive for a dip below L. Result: 4.6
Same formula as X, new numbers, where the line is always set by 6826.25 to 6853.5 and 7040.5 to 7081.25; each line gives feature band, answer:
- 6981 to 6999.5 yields -1.1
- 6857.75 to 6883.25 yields -4.5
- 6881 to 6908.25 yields -4.2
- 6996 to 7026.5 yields 0.2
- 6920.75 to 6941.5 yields -3.8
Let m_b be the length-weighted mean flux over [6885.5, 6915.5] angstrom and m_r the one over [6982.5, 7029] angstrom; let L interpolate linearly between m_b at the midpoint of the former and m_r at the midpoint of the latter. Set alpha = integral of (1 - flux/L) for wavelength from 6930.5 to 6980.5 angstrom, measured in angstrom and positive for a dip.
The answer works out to 3.20 angstrom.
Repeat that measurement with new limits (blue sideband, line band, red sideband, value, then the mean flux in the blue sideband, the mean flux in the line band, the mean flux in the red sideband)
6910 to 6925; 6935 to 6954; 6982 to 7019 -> 1.51 angstrom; 21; 17.8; 16.1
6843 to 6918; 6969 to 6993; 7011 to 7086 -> 2.04 angstrom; 19.2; 16.5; 17.2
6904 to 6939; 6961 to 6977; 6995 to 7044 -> 1.18 angstrom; 20.3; 17.4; 17.1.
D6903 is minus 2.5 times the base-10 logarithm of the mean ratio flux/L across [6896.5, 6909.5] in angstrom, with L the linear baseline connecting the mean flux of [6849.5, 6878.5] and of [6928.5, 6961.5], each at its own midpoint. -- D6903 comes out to -0.08 mag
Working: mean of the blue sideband 19.2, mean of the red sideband 16.9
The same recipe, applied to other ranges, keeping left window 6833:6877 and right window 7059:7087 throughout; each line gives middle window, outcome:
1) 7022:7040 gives -0.09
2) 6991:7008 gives 0.12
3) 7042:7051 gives -0.01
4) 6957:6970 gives 0.23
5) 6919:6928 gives -0.05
